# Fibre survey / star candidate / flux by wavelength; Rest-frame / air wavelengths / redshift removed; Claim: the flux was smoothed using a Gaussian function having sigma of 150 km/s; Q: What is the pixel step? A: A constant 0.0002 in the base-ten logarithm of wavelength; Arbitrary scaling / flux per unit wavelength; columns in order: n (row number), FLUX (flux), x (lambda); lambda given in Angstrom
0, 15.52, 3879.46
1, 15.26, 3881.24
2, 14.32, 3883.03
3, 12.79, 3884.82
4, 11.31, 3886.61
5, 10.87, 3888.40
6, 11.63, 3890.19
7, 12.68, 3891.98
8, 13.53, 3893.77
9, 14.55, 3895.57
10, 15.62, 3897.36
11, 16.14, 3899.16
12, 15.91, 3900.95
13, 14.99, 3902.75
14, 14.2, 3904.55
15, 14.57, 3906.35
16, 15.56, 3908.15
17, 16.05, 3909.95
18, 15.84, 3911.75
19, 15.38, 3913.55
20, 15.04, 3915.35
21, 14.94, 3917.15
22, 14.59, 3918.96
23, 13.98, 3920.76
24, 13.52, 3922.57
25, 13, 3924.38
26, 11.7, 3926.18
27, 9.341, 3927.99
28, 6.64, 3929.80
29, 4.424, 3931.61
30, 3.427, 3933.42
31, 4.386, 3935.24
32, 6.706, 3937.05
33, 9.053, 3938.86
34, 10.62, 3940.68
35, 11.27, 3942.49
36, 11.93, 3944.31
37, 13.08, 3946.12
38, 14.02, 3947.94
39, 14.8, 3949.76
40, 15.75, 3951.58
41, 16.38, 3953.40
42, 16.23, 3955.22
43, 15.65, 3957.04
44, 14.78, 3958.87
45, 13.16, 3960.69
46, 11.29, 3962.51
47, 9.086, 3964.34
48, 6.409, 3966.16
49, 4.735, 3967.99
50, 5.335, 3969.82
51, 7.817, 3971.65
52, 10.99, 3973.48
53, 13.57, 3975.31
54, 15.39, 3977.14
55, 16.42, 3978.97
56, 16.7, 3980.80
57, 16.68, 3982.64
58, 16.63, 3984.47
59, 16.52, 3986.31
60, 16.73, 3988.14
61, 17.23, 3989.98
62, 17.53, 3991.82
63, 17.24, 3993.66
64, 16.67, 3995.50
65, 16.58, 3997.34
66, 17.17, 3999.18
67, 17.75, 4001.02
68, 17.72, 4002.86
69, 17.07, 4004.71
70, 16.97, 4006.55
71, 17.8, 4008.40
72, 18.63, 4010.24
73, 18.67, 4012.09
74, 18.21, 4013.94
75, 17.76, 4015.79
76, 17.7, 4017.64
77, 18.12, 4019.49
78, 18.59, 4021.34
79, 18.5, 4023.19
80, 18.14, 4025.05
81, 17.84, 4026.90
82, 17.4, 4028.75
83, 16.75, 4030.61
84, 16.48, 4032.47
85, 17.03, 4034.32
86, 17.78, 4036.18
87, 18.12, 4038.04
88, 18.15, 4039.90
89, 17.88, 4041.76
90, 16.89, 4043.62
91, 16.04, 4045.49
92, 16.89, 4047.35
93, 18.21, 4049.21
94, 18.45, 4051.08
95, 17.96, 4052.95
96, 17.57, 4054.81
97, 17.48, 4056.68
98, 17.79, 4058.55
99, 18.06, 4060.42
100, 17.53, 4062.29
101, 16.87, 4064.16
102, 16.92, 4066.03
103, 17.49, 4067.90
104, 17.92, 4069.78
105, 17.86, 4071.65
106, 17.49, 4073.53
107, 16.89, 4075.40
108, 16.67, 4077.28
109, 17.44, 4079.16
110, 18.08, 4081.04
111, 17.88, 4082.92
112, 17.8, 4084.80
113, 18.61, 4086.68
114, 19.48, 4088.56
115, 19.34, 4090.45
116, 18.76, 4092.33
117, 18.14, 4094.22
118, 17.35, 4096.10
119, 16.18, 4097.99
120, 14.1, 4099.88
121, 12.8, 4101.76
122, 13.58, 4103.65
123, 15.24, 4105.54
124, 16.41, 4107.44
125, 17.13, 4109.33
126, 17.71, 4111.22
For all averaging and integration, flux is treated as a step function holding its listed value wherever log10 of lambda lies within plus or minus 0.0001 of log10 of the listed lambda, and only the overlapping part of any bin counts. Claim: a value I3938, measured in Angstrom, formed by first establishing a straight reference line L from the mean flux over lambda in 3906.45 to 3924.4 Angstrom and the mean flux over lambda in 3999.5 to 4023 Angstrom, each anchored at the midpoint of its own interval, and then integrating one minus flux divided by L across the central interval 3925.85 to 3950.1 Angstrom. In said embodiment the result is 10.0 Angstrom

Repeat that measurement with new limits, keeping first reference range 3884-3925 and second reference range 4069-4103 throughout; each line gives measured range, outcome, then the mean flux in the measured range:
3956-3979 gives 6.54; 11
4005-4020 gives -1.74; 17.9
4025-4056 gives -1.74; 17.5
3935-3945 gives 3.77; 9.24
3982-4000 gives -1.37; 16.9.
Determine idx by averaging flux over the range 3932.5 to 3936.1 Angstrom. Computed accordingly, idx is 3.89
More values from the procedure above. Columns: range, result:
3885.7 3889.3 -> 11.1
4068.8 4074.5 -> 17.7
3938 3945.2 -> 10.7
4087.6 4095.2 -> 18.9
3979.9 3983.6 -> 16.7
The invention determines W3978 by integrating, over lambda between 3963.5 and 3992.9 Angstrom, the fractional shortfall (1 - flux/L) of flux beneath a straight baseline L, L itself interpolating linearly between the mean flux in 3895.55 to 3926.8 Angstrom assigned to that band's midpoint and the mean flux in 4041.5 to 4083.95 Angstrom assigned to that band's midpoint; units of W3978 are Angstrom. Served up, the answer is 5.5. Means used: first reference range 14.8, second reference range 17.5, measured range 13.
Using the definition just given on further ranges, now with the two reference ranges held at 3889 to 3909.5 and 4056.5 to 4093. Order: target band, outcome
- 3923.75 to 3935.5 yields 5.8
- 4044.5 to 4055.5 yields -0.1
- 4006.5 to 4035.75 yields -1.8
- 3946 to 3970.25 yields 5.1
